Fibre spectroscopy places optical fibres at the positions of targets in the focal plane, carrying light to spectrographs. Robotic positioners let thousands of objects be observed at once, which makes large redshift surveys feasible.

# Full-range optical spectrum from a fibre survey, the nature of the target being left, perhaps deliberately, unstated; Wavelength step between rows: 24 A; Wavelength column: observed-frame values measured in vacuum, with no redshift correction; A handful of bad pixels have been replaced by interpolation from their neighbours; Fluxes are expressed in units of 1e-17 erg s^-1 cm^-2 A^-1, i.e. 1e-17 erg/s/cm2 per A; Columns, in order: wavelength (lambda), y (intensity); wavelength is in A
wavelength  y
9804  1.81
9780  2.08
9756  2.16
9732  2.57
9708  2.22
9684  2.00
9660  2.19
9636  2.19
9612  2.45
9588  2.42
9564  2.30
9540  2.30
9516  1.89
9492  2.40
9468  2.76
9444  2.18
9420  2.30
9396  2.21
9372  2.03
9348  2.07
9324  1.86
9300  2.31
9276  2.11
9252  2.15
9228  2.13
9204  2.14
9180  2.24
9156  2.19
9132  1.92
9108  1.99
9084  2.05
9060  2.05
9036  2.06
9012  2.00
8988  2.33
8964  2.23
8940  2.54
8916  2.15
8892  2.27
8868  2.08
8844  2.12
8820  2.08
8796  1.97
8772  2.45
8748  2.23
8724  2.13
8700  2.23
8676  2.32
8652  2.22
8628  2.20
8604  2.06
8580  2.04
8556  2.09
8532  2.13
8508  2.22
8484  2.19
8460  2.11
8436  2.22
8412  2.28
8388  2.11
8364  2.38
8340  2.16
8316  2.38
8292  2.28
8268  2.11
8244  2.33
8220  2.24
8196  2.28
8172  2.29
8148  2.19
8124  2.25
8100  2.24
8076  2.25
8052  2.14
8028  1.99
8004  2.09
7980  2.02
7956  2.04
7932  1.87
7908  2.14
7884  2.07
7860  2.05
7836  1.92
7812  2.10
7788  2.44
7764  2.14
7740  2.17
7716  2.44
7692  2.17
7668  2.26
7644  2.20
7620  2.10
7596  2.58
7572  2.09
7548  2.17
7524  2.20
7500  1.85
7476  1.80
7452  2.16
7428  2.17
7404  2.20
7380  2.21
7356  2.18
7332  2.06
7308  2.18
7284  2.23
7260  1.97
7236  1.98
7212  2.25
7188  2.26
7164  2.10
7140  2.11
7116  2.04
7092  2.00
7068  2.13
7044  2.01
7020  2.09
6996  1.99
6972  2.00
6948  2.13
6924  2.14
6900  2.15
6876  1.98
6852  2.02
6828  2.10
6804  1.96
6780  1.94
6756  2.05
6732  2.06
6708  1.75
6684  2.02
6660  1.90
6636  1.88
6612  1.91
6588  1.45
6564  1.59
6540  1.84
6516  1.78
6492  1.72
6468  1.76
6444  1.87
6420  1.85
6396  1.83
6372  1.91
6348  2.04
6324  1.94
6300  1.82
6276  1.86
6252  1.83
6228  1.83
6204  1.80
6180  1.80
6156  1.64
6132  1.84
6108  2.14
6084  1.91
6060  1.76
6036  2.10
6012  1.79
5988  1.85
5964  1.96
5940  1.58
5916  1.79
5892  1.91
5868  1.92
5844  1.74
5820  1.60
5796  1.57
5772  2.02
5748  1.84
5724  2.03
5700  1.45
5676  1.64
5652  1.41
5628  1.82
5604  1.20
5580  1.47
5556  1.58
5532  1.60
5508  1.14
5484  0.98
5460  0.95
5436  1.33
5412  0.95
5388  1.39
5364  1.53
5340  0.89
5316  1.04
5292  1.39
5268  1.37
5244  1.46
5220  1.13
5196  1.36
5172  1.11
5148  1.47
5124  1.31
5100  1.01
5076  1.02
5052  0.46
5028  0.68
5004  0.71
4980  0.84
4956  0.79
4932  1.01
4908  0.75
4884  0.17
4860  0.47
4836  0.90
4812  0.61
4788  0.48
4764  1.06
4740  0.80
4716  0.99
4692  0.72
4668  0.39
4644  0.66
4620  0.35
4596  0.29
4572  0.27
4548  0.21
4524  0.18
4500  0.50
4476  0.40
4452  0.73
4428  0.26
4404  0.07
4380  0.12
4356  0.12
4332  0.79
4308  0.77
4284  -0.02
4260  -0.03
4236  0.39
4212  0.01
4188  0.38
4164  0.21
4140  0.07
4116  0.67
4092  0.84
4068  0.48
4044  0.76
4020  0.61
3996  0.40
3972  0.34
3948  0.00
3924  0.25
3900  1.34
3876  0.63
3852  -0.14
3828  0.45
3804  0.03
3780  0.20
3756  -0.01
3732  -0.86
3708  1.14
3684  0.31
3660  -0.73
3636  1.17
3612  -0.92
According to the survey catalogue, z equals 0.27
